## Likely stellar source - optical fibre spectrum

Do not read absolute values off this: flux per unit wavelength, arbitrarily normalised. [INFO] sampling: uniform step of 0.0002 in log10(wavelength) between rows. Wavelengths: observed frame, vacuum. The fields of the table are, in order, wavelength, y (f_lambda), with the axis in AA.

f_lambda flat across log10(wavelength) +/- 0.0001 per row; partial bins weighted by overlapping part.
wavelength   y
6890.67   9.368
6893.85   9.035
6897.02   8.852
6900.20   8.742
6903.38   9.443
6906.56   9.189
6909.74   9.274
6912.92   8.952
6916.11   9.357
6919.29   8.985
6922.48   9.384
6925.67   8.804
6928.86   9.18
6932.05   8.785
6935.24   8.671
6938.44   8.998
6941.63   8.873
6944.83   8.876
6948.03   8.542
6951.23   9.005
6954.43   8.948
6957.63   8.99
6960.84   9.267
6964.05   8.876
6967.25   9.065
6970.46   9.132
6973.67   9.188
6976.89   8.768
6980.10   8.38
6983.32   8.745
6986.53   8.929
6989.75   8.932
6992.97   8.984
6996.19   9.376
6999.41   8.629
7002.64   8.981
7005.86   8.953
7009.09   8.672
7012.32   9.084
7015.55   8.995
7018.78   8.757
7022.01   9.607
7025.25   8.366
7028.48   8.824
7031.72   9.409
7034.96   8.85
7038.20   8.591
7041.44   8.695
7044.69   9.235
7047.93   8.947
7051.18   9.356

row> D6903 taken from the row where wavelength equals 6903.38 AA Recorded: 9.443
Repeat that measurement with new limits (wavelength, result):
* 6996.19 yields 9.376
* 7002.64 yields 8.981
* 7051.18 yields 9.356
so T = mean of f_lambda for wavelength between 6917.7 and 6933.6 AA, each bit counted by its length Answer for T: 9.03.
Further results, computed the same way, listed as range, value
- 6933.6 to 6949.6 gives 8.79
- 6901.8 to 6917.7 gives 9.24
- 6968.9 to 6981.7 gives 8.86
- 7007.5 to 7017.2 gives 8.92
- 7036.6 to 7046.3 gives 8.84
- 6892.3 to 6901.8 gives 8.88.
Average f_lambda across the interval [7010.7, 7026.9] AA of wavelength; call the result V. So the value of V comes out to 8.96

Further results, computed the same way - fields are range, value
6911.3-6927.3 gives 9.1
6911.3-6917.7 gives 9.16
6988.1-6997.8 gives 9.1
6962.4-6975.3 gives 9.06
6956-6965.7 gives 9.05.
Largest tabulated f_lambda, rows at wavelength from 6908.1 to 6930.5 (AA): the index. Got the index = 9.384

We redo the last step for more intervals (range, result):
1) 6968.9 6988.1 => 9.188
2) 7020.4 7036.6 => 9.607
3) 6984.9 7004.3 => 9.376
